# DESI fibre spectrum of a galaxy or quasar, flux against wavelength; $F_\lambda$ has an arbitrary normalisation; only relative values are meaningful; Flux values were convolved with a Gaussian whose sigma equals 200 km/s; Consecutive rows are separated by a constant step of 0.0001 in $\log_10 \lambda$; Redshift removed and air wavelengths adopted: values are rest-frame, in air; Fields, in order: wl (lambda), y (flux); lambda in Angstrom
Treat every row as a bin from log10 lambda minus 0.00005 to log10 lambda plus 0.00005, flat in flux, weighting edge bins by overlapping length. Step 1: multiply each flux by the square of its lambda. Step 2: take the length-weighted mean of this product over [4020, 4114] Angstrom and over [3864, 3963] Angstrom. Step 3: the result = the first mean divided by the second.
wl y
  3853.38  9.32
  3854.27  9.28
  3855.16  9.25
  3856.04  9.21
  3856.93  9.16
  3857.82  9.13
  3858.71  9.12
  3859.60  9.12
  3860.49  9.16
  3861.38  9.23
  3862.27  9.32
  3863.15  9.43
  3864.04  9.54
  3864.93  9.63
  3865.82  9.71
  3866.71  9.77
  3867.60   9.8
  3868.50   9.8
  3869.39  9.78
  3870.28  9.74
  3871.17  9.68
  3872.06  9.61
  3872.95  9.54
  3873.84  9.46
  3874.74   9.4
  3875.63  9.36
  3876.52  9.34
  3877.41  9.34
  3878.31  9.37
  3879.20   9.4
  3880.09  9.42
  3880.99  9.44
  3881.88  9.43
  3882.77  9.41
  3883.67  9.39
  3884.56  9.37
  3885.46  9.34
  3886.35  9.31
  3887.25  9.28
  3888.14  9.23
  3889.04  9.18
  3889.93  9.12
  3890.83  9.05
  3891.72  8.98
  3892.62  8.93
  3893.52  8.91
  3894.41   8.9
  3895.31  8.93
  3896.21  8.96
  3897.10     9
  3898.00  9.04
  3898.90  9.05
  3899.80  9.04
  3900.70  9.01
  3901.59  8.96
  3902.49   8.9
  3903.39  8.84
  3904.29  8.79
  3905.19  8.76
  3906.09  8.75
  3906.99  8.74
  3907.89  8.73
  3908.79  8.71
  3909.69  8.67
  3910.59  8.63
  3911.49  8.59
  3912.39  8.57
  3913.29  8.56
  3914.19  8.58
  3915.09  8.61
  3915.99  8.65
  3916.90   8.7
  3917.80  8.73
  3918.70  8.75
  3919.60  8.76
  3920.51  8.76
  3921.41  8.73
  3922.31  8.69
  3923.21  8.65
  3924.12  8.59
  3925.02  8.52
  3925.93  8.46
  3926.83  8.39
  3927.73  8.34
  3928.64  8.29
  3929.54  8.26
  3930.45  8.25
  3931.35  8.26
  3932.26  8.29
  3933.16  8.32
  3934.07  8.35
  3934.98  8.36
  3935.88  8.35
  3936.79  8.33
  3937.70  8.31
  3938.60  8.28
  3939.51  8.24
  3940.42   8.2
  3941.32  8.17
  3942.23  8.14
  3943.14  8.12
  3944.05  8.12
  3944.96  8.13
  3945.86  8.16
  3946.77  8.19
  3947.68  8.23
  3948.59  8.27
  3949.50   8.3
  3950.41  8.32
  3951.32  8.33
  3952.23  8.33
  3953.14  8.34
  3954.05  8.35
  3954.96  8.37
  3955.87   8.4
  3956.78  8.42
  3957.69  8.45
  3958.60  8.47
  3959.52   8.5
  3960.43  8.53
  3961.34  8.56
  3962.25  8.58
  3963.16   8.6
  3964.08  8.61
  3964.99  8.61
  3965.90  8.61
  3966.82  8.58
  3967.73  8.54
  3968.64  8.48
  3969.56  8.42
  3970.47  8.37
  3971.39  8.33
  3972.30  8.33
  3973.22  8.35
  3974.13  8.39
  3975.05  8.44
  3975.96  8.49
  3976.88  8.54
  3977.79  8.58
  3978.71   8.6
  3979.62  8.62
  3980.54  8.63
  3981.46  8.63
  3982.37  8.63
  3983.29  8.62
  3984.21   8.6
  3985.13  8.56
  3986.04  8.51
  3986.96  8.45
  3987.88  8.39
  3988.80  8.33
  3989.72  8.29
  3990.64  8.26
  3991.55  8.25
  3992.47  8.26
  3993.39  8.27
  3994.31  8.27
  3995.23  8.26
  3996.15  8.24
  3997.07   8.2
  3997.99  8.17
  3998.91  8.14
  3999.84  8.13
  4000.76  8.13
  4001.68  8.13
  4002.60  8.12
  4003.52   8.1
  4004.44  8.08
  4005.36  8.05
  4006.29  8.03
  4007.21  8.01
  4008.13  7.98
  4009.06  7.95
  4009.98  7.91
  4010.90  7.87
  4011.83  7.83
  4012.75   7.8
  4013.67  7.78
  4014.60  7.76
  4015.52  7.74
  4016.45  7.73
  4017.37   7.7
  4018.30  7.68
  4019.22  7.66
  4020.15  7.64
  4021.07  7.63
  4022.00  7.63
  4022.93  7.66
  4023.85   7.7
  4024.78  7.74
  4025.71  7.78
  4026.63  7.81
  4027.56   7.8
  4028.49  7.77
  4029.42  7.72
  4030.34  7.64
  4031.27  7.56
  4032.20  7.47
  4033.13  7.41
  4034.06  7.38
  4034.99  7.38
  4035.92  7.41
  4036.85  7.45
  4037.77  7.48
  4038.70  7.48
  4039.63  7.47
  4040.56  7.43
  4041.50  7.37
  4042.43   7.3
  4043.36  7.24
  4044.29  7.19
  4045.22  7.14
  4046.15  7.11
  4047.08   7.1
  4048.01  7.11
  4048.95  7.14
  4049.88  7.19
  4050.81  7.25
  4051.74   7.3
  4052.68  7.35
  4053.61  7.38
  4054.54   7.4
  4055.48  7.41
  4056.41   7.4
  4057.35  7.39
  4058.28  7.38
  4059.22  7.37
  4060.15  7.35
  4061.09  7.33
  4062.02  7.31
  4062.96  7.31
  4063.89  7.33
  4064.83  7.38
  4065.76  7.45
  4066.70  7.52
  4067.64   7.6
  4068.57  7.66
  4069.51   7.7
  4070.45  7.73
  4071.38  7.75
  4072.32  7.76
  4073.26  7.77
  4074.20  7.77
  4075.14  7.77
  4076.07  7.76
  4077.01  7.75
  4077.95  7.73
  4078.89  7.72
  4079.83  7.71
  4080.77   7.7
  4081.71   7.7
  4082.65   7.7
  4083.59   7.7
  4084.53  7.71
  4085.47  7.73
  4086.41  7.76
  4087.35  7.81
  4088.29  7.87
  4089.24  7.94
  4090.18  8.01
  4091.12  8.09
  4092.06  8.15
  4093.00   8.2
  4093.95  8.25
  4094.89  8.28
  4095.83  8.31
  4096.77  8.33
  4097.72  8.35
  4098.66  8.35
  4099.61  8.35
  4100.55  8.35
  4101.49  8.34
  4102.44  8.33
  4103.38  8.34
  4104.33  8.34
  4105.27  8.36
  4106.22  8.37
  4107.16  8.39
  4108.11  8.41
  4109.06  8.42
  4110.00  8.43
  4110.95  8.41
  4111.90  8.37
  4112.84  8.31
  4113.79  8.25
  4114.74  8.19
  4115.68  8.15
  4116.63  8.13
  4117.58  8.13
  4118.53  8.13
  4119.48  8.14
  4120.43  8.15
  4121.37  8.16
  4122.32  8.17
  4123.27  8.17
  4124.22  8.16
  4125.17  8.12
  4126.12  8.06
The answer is 1.0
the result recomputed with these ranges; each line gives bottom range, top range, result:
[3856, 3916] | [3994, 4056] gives 0.90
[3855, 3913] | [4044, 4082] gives 0.89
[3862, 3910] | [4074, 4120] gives 0.98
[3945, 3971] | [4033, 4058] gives 0.91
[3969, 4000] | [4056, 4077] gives 0.94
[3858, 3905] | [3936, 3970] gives 0.94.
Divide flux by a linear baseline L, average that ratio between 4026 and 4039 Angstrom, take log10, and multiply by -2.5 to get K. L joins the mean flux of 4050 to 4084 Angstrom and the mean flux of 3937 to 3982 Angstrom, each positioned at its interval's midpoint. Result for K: 0.04 mag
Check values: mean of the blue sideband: 8.4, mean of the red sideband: 7.54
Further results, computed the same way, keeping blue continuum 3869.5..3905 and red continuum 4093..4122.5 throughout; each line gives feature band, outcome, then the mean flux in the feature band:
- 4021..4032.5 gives 0.13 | 7.69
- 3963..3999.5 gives 0.05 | 8.43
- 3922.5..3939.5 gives 0.08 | 8.37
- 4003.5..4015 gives 0.10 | 7.93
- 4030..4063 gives 0.17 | 7.34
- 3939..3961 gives 0.08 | 8.3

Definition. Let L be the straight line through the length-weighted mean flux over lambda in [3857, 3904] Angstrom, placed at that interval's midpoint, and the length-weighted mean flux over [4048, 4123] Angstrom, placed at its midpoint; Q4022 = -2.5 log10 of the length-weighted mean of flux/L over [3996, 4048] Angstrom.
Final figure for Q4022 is 0.08 mag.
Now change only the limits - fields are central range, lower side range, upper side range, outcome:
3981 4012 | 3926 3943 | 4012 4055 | -0.06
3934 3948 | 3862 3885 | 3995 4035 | 0.06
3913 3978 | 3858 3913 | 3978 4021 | 0.03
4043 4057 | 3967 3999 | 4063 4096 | 0.10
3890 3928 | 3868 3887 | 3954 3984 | 0.05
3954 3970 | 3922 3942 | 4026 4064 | -0.05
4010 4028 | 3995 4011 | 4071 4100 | 0.04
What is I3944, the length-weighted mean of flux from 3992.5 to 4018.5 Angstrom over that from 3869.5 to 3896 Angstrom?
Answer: 0.9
